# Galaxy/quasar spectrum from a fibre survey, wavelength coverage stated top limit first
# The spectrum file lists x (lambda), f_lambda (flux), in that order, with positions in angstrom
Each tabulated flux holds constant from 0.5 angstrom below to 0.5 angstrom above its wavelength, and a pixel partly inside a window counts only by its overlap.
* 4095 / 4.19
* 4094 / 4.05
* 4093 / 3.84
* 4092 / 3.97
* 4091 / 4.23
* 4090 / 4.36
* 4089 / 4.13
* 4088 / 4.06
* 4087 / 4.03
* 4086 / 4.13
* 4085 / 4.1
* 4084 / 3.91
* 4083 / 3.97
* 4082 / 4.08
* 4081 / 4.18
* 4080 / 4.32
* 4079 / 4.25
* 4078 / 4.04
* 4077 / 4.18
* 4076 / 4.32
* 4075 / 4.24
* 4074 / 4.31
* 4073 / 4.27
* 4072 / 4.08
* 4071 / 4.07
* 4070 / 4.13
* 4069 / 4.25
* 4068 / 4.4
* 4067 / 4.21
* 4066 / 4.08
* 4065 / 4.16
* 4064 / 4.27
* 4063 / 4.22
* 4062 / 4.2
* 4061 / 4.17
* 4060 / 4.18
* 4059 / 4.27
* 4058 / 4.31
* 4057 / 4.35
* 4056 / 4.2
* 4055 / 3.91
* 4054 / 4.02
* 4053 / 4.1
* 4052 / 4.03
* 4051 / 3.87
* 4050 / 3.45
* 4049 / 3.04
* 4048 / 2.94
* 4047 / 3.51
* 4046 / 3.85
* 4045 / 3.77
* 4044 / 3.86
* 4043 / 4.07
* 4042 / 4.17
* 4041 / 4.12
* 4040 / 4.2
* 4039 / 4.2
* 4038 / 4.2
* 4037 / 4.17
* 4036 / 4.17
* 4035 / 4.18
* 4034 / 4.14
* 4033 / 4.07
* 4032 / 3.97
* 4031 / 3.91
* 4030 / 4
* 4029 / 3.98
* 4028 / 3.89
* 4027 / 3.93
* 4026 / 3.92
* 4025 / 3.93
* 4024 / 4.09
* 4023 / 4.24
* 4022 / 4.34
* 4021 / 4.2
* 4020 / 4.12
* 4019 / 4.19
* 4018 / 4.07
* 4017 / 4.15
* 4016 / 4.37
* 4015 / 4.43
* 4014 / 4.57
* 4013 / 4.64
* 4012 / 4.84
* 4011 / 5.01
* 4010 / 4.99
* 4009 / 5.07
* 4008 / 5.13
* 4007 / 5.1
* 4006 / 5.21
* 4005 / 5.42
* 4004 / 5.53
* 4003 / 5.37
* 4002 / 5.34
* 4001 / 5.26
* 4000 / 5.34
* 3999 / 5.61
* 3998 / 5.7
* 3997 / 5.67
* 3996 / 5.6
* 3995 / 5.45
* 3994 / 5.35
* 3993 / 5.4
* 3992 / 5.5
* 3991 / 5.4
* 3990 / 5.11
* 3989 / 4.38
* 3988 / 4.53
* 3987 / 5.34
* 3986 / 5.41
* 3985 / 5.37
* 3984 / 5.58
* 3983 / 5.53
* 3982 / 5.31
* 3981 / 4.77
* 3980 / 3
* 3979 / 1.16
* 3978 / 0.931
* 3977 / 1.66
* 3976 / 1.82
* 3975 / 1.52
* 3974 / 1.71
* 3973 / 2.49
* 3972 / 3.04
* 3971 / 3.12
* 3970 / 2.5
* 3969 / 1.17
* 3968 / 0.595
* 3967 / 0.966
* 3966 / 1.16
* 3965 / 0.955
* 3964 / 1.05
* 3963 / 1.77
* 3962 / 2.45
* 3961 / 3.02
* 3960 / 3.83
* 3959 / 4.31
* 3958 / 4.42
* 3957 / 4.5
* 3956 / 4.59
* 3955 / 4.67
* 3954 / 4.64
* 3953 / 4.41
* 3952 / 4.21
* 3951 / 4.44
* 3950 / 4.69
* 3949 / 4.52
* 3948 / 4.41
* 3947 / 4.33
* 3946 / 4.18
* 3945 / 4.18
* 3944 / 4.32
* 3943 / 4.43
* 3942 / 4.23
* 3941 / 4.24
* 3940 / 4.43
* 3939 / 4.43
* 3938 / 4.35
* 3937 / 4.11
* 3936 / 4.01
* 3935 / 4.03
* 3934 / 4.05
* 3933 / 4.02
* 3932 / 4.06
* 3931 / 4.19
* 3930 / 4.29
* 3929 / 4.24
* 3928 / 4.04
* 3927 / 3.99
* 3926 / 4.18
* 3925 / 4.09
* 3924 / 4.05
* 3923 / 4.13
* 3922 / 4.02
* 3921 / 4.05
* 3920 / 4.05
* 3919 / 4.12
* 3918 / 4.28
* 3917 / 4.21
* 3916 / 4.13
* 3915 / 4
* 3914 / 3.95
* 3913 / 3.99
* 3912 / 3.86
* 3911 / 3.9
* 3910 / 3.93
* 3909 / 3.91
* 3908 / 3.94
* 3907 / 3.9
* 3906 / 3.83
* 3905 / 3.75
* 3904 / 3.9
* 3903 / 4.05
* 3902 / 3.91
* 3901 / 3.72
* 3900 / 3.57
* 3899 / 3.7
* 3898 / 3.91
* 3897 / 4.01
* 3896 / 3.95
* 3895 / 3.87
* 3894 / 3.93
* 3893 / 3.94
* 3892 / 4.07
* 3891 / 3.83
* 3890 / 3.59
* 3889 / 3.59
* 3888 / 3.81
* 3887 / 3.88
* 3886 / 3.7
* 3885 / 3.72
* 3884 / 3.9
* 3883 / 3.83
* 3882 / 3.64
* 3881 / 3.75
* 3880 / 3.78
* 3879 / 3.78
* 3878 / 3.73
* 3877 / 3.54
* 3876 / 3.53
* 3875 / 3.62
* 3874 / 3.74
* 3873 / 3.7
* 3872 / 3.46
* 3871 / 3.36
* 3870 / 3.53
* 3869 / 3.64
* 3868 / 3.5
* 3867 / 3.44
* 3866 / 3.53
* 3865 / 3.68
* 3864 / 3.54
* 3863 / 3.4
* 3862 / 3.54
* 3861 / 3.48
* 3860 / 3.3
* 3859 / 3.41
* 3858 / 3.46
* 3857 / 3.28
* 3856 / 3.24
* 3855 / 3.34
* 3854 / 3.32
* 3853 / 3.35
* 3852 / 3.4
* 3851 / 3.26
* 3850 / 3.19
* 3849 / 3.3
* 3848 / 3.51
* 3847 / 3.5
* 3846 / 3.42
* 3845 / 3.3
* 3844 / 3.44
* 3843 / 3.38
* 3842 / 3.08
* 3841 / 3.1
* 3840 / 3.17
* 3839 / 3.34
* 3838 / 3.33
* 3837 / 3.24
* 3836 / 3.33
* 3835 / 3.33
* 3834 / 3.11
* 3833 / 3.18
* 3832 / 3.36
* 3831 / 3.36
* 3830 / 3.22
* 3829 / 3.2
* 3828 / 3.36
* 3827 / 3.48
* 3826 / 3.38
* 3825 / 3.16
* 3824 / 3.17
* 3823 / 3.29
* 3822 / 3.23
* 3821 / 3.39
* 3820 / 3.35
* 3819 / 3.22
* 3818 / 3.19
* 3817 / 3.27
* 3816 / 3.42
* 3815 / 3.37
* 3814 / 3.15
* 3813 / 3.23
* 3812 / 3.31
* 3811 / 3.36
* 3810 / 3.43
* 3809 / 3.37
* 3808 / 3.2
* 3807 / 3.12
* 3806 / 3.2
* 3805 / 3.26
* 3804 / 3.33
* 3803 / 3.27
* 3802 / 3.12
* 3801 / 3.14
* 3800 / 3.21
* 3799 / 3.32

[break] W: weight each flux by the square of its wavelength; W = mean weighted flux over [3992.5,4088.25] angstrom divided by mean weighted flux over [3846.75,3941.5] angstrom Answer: 1.23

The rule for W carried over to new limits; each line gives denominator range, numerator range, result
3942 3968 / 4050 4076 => 1.23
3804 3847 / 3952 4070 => 1.35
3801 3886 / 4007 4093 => 1.36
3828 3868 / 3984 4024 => 1.61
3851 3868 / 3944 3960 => 1.35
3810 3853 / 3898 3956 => 1.32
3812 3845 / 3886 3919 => 1.24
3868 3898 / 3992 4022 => 1.42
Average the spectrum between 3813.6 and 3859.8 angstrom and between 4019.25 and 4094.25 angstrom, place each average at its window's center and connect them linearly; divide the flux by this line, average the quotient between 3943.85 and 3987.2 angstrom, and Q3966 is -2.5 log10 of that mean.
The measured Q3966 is 0.124 mag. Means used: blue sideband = 3.3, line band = 3.34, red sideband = 4.07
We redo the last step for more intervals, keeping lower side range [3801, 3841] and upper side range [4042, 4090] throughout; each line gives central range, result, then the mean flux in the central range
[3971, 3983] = 0.386 mag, 2.64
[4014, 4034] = -0.050 mag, 4.11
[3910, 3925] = -0.133 mag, 4.05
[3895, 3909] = -0.096 mag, 3.86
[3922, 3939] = -0.140 mag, 4.12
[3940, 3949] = -0.175 mag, 4.31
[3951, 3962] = -0.132 mag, 4.19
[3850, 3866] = -0.002 mag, 3.4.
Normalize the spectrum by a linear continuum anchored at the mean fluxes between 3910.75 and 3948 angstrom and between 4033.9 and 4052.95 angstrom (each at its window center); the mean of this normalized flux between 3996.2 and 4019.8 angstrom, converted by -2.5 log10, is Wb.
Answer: -0.25 mag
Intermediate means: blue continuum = 4.14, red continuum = 3.89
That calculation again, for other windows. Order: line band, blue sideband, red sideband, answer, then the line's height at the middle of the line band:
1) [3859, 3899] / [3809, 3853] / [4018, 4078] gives -0.065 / 3.47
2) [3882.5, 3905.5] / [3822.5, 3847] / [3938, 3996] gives -0.104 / 3.48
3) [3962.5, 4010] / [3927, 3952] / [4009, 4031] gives 0.091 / 4.27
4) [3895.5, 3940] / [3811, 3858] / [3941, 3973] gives -0.195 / 3.36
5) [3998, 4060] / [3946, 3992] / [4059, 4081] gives -0.116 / 3.91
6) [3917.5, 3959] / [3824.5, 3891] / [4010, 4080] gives -0.140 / 3.74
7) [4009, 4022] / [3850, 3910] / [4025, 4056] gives -0.156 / 3.88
